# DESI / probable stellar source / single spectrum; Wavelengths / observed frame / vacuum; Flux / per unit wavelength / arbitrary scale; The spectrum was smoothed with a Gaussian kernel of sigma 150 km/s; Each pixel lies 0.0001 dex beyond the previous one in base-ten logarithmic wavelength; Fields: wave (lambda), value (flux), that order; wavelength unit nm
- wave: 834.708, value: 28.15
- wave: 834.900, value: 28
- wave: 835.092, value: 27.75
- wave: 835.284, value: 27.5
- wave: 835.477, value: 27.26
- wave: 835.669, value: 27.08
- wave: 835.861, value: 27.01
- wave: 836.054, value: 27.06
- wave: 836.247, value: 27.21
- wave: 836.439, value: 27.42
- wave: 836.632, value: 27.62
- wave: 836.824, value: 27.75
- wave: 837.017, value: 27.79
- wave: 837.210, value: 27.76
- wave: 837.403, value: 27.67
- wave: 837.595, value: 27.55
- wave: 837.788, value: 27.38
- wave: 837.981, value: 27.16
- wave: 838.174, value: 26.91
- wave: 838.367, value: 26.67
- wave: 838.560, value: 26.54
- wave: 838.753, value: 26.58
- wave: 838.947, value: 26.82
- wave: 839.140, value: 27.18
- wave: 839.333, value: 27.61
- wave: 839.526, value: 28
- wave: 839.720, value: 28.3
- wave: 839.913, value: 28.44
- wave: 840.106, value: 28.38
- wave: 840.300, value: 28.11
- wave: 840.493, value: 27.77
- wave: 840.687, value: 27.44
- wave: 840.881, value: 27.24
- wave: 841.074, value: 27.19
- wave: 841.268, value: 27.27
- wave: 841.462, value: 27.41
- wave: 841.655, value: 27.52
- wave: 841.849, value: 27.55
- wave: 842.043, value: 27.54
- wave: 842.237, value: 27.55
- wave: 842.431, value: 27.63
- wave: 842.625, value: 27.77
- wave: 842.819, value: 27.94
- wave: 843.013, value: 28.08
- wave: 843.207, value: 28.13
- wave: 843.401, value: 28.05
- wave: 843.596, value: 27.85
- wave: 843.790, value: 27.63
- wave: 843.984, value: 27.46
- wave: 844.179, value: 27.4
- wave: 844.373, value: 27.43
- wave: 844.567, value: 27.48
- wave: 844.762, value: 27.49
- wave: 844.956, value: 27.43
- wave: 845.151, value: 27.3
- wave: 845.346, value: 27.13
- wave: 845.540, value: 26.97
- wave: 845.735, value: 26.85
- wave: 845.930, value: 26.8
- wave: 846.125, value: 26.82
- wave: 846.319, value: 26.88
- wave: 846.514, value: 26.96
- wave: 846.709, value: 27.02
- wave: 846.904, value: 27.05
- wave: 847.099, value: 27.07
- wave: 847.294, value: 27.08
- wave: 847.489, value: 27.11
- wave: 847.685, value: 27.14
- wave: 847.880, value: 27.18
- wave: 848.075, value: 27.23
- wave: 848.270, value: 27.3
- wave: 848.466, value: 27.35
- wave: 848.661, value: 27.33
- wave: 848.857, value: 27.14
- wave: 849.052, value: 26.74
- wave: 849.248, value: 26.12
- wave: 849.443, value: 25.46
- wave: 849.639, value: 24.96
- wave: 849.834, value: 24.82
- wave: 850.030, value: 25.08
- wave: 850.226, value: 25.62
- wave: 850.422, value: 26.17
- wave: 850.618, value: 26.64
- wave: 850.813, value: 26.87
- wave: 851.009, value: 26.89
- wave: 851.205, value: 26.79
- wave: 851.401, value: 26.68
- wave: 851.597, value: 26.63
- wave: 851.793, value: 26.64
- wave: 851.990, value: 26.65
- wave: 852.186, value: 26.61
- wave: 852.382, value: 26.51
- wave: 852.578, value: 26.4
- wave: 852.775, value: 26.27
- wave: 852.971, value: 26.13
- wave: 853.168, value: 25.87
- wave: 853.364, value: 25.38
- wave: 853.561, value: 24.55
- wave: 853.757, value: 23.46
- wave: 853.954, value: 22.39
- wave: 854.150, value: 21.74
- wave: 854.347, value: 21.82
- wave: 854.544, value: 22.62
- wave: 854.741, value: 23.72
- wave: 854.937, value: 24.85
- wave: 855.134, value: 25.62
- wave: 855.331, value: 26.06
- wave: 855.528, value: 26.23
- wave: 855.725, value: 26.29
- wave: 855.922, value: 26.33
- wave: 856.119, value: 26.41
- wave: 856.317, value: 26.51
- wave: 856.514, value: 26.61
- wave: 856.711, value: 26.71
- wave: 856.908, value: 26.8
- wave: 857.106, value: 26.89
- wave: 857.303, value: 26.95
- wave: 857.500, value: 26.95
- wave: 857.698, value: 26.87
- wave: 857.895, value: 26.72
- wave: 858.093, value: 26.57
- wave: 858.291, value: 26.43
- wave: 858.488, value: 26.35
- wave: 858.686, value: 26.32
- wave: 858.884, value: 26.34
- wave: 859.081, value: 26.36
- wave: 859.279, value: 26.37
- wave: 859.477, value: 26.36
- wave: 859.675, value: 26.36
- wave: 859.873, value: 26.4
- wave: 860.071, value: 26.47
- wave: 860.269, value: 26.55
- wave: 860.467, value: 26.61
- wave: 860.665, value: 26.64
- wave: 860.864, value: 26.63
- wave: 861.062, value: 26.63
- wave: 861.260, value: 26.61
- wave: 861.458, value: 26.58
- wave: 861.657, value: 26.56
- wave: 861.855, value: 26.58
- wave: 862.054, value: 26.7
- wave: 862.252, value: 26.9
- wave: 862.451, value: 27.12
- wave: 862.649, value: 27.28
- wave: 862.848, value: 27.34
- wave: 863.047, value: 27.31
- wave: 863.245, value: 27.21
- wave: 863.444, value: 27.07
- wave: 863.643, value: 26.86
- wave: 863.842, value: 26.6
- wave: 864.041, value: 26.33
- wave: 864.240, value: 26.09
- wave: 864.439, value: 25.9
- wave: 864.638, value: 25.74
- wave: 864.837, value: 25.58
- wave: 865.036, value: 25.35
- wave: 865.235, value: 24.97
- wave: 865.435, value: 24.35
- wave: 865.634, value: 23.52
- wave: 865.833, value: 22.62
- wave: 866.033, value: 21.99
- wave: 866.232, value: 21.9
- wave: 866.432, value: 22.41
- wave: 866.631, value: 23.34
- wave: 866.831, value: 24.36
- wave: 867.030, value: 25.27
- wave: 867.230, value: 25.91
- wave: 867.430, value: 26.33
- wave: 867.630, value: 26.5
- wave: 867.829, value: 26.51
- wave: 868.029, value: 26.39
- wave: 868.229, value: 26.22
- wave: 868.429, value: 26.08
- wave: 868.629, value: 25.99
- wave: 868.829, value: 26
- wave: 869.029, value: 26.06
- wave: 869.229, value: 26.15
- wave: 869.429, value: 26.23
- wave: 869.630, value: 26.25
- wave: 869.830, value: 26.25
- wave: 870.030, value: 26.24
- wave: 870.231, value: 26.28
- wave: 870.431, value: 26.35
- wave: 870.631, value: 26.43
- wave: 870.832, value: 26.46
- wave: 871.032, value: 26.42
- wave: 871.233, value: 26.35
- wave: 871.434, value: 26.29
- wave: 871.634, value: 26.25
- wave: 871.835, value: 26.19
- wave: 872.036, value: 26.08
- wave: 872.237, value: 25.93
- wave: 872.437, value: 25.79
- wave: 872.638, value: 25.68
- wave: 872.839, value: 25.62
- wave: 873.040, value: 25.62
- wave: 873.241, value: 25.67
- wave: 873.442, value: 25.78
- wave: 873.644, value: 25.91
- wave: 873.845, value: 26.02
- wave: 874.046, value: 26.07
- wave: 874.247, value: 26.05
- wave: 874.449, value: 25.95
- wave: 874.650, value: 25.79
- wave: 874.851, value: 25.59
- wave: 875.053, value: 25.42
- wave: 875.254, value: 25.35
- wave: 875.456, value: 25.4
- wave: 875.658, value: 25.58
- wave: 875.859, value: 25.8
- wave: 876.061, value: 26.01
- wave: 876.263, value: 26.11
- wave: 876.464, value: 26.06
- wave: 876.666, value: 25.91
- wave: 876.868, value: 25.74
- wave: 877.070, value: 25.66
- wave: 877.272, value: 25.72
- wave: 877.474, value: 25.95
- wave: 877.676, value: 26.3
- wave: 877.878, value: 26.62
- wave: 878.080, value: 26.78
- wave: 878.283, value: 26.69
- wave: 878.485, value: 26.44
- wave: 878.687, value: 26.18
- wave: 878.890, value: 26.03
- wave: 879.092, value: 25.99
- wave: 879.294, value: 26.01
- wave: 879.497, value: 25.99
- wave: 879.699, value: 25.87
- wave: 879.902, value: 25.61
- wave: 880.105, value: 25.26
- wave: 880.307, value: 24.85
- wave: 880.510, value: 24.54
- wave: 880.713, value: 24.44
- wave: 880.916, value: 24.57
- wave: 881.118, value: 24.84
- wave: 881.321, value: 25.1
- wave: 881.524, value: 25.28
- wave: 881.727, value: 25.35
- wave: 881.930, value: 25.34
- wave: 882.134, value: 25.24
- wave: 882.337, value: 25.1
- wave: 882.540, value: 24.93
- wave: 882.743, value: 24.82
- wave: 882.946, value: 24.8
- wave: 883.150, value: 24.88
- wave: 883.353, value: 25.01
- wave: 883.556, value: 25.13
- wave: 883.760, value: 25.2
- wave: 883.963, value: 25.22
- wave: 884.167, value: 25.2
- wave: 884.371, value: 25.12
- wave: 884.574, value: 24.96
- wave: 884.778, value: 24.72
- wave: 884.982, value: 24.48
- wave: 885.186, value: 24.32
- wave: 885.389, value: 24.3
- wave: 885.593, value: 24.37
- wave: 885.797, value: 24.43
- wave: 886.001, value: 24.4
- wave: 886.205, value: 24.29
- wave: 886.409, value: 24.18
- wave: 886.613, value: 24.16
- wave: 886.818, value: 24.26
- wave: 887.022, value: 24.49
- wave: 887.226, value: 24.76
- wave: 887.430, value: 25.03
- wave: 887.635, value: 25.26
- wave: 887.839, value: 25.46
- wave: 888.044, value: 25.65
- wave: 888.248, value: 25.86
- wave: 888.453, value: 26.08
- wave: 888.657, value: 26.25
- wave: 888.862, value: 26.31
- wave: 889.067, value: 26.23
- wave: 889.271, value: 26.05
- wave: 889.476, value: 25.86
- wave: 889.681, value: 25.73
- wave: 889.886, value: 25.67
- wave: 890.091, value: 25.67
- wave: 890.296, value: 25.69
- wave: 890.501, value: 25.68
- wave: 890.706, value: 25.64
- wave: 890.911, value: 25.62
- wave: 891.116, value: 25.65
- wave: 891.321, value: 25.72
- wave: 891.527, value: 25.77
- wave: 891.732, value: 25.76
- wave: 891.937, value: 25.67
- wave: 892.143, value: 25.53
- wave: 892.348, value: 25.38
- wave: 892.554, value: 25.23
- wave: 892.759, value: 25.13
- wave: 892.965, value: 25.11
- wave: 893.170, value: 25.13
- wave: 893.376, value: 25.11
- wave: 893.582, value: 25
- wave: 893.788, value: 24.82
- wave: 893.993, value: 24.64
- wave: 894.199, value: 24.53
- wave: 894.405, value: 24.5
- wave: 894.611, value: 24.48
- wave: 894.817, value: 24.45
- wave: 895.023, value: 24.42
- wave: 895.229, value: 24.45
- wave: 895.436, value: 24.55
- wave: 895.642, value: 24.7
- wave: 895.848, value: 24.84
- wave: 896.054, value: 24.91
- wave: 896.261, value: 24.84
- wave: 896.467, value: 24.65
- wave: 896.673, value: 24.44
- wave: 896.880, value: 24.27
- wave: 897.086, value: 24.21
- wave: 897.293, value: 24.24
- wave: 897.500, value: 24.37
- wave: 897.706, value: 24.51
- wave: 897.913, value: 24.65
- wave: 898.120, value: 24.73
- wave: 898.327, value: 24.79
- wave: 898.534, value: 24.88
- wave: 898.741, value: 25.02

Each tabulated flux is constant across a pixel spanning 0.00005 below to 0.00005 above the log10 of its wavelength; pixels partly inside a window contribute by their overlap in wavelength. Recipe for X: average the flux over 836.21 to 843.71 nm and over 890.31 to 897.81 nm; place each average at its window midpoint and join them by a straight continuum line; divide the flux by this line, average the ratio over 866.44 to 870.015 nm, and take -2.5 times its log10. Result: 0.017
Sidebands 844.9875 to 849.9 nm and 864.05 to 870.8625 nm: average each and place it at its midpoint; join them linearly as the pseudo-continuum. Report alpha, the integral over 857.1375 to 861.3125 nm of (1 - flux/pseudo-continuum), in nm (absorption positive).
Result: -0.10 nm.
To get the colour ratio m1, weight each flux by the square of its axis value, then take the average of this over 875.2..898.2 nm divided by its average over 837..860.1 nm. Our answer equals 1.03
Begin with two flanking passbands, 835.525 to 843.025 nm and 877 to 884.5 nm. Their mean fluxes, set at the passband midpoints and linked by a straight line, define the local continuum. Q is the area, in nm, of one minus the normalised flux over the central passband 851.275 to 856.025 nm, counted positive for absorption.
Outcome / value 0.27 nm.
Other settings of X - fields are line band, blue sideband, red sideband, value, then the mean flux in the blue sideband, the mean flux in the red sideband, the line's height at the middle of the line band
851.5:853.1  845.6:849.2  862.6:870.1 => 0.01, 27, 25.6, 26.7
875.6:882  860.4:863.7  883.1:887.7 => -0.02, 26.9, 24.7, 25.3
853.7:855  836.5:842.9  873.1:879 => 0.18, 27.5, 25.9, 26.9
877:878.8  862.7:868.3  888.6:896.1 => -0.04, 25.4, 25.3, 25.3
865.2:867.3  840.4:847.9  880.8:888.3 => 0.10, 27.4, 24.9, 26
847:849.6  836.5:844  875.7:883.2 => 0.01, 27.6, 25.6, 27.2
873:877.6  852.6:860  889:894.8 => -0.01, 25.7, 25.4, 25.5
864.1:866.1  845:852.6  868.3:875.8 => 0.06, 26.7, 26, 26.2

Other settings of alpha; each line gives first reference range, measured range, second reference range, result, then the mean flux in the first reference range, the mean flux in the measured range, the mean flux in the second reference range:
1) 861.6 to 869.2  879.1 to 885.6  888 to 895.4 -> 0.11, 25.7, 25.1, 25.4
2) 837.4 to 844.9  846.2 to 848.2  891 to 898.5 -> 0.01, 27.5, 27.1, 24.9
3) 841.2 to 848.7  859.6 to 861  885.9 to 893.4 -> 0.01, 27.4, 26.5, 25.4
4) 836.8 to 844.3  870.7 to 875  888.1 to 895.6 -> 0.03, 27.6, 26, 25.4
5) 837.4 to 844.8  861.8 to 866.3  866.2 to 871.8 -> 0.07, 27.5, 25.7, 25.8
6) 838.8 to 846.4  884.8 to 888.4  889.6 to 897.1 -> 0.10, 27.5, 24.7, 25.1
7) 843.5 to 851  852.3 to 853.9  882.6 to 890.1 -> 0.07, 26.9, 25.5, 25.1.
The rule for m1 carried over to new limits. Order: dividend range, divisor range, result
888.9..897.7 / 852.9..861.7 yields 1.05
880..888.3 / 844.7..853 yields 1.01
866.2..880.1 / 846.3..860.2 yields 1.04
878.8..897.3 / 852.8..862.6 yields 1.04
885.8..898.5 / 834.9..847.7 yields 1.03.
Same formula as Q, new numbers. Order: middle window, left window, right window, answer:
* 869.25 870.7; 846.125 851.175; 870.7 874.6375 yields -0.01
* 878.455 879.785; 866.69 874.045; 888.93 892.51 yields -0.01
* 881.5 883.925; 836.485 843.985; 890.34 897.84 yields 0.04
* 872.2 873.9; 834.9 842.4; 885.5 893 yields 0.02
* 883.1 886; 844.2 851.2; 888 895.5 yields 0.09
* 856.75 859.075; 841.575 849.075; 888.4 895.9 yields 0.01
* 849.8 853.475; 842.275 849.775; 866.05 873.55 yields 0.08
